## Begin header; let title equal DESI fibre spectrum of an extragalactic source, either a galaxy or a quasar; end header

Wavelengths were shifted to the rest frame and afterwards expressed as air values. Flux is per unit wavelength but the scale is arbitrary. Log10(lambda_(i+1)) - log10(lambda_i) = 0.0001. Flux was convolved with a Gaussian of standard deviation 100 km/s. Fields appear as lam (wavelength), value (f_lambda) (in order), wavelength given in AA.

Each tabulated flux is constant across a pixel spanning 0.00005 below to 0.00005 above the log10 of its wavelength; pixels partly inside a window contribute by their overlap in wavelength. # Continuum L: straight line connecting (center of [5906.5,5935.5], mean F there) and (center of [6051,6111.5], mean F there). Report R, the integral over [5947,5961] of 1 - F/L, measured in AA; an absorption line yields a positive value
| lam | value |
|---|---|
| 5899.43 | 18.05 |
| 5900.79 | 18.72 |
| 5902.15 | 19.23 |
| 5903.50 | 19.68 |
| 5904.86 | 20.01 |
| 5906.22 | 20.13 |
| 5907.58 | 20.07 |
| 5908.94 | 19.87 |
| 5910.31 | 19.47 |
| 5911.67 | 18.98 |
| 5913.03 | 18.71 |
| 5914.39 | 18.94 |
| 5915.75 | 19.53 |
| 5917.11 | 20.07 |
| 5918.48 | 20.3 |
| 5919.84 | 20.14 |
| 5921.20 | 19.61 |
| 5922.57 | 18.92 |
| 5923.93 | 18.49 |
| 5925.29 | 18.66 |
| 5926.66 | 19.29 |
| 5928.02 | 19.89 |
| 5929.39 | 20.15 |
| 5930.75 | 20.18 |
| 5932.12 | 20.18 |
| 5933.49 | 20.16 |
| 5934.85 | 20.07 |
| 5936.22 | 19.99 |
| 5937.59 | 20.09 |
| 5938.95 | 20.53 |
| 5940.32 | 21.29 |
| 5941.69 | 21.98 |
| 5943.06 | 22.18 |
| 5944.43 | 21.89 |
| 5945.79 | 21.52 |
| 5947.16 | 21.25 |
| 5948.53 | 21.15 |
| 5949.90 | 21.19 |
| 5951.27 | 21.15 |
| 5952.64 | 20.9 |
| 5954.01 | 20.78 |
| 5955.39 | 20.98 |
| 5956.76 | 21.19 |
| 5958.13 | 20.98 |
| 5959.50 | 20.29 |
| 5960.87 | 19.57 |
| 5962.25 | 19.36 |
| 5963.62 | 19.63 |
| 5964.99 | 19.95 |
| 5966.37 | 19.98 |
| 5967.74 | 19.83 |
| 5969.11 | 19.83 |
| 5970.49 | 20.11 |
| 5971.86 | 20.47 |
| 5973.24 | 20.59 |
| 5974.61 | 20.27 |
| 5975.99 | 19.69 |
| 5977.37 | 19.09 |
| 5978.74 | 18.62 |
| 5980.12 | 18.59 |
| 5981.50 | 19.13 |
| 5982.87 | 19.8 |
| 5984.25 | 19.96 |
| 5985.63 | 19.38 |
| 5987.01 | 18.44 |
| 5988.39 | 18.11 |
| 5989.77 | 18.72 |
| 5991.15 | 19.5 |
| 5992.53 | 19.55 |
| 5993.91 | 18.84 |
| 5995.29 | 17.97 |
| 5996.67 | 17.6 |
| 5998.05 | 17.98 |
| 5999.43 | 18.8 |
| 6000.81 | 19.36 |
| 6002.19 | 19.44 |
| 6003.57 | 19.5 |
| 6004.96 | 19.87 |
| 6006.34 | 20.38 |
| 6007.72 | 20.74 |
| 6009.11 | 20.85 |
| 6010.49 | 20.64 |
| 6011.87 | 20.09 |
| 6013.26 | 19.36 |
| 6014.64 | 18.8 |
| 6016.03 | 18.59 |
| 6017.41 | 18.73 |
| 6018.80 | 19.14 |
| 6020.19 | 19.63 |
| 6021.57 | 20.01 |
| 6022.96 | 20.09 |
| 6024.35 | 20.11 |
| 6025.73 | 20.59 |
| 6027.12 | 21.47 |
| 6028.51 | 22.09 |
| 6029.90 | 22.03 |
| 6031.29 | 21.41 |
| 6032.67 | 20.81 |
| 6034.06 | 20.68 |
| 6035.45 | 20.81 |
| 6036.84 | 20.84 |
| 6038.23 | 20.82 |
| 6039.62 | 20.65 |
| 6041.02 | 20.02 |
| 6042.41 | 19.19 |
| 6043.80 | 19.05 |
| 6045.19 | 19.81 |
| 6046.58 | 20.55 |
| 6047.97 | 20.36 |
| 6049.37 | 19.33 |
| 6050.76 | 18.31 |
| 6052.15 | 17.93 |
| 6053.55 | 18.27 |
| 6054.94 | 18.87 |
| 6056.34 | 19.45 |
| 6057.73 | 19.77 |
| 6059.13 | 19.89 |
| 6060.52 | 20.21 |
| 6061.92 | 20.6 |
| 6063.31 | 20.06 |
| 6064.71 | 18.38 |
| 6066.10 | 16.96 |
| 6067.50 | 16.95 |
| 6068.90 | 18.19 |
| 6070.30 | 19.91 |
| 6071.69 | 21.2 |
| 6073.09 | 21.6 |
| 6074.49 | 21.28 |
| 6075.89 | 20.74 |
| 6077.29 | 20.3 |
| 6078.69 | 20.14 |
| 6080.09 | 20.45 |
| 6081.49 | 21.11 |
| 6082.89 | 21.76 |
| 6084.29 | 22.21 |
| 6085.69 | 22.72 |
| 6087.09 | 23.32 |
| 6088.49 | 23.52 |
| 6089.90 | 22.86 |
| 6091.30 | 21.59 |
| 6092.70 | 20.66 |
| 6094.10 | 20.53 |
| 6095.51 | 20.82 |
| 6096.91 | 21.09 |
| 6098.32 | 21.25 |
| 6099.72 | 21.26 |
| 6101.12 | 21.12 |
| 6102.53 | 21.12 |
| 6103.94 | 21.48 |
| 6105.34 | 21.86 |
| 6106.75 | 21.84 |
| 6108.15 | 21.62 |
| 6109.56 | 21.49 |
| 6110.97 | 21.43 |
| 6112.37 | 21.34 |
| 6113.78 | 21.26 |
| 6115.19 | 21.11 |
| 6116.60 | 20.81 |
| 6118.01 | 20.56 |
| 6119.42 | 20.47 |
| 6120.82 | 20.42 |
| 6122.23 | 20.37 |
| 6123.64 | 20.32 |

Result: -0.76 AA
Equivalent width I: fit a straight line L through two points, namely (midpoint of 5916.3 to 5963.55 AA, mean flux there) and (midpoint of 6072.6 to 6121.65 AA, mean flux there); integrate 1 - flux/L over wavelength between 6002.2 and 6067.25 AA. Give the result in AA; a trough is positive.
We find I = 3.4 AA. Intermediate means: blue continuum 20.4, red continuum 21.3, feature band 19.9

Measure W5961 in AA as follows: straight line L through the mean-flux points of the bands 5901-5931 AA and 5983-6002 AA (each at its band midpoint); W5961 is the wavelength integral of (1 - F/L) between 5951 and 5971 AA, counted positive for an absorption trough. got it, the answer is -1.2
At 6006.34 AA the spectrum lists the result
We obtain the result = 20.38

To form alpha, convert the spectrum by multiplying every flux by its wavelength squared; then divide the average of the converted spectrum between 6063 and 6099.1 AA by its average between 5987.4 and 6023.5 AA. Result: 1.10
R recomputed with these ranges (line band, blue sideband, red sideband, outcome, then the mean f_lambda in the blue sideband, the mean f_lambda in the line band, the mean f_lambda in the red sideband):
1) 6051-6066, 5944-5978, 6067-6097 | 1.2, 20.5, 19.2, 21.1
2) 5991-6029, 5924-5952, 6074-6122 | 2.4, 20.6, 19.6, 21.3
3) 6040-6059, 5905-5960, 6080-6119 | 1.6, 20.3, 19.3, 21.5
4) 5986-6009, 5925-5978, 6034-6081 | 1.2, 20.4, 19.1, 19.7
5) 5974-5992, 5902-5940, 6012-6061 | 0.6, 19.7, 19.2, 19.9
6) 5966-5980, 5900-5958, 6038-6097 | 0.3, 20.2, 19.8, 20.3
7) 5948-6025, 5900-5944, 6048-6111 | 1.7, 19.9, 19.7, 20.6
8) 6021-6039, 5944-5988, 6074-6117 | -0.1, 20.1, 20.9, 21.4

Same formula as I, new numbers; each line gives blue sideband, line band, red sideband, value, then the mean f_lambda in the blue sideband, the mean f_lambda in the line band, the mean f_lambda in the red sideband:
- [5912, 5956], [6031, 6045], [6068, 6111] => 0.4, 20.3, 20.4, 21.3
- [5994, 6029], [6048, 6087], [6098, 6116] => 1.4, 19.6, 19.9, 21.4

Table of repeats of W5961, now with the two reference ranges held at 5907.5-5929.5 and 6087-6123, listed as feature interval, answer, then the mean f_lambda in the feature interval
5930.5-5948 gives -1.1 AA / 20.9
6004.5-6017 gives 0.3 AA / 19.9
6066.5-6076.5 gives 0.5 AA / 19.9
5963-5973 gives 0.0 AA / 20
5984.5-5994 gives 0.5 AA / 19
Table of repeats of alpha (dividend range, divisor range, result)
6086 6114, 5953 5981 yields 1.13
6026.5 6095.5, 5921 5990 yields 1.05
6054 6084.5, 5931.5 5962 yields 1.00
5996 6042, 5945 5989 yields 1.02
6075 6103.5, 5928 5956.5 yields 1.08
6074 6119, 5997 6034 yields 1.10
